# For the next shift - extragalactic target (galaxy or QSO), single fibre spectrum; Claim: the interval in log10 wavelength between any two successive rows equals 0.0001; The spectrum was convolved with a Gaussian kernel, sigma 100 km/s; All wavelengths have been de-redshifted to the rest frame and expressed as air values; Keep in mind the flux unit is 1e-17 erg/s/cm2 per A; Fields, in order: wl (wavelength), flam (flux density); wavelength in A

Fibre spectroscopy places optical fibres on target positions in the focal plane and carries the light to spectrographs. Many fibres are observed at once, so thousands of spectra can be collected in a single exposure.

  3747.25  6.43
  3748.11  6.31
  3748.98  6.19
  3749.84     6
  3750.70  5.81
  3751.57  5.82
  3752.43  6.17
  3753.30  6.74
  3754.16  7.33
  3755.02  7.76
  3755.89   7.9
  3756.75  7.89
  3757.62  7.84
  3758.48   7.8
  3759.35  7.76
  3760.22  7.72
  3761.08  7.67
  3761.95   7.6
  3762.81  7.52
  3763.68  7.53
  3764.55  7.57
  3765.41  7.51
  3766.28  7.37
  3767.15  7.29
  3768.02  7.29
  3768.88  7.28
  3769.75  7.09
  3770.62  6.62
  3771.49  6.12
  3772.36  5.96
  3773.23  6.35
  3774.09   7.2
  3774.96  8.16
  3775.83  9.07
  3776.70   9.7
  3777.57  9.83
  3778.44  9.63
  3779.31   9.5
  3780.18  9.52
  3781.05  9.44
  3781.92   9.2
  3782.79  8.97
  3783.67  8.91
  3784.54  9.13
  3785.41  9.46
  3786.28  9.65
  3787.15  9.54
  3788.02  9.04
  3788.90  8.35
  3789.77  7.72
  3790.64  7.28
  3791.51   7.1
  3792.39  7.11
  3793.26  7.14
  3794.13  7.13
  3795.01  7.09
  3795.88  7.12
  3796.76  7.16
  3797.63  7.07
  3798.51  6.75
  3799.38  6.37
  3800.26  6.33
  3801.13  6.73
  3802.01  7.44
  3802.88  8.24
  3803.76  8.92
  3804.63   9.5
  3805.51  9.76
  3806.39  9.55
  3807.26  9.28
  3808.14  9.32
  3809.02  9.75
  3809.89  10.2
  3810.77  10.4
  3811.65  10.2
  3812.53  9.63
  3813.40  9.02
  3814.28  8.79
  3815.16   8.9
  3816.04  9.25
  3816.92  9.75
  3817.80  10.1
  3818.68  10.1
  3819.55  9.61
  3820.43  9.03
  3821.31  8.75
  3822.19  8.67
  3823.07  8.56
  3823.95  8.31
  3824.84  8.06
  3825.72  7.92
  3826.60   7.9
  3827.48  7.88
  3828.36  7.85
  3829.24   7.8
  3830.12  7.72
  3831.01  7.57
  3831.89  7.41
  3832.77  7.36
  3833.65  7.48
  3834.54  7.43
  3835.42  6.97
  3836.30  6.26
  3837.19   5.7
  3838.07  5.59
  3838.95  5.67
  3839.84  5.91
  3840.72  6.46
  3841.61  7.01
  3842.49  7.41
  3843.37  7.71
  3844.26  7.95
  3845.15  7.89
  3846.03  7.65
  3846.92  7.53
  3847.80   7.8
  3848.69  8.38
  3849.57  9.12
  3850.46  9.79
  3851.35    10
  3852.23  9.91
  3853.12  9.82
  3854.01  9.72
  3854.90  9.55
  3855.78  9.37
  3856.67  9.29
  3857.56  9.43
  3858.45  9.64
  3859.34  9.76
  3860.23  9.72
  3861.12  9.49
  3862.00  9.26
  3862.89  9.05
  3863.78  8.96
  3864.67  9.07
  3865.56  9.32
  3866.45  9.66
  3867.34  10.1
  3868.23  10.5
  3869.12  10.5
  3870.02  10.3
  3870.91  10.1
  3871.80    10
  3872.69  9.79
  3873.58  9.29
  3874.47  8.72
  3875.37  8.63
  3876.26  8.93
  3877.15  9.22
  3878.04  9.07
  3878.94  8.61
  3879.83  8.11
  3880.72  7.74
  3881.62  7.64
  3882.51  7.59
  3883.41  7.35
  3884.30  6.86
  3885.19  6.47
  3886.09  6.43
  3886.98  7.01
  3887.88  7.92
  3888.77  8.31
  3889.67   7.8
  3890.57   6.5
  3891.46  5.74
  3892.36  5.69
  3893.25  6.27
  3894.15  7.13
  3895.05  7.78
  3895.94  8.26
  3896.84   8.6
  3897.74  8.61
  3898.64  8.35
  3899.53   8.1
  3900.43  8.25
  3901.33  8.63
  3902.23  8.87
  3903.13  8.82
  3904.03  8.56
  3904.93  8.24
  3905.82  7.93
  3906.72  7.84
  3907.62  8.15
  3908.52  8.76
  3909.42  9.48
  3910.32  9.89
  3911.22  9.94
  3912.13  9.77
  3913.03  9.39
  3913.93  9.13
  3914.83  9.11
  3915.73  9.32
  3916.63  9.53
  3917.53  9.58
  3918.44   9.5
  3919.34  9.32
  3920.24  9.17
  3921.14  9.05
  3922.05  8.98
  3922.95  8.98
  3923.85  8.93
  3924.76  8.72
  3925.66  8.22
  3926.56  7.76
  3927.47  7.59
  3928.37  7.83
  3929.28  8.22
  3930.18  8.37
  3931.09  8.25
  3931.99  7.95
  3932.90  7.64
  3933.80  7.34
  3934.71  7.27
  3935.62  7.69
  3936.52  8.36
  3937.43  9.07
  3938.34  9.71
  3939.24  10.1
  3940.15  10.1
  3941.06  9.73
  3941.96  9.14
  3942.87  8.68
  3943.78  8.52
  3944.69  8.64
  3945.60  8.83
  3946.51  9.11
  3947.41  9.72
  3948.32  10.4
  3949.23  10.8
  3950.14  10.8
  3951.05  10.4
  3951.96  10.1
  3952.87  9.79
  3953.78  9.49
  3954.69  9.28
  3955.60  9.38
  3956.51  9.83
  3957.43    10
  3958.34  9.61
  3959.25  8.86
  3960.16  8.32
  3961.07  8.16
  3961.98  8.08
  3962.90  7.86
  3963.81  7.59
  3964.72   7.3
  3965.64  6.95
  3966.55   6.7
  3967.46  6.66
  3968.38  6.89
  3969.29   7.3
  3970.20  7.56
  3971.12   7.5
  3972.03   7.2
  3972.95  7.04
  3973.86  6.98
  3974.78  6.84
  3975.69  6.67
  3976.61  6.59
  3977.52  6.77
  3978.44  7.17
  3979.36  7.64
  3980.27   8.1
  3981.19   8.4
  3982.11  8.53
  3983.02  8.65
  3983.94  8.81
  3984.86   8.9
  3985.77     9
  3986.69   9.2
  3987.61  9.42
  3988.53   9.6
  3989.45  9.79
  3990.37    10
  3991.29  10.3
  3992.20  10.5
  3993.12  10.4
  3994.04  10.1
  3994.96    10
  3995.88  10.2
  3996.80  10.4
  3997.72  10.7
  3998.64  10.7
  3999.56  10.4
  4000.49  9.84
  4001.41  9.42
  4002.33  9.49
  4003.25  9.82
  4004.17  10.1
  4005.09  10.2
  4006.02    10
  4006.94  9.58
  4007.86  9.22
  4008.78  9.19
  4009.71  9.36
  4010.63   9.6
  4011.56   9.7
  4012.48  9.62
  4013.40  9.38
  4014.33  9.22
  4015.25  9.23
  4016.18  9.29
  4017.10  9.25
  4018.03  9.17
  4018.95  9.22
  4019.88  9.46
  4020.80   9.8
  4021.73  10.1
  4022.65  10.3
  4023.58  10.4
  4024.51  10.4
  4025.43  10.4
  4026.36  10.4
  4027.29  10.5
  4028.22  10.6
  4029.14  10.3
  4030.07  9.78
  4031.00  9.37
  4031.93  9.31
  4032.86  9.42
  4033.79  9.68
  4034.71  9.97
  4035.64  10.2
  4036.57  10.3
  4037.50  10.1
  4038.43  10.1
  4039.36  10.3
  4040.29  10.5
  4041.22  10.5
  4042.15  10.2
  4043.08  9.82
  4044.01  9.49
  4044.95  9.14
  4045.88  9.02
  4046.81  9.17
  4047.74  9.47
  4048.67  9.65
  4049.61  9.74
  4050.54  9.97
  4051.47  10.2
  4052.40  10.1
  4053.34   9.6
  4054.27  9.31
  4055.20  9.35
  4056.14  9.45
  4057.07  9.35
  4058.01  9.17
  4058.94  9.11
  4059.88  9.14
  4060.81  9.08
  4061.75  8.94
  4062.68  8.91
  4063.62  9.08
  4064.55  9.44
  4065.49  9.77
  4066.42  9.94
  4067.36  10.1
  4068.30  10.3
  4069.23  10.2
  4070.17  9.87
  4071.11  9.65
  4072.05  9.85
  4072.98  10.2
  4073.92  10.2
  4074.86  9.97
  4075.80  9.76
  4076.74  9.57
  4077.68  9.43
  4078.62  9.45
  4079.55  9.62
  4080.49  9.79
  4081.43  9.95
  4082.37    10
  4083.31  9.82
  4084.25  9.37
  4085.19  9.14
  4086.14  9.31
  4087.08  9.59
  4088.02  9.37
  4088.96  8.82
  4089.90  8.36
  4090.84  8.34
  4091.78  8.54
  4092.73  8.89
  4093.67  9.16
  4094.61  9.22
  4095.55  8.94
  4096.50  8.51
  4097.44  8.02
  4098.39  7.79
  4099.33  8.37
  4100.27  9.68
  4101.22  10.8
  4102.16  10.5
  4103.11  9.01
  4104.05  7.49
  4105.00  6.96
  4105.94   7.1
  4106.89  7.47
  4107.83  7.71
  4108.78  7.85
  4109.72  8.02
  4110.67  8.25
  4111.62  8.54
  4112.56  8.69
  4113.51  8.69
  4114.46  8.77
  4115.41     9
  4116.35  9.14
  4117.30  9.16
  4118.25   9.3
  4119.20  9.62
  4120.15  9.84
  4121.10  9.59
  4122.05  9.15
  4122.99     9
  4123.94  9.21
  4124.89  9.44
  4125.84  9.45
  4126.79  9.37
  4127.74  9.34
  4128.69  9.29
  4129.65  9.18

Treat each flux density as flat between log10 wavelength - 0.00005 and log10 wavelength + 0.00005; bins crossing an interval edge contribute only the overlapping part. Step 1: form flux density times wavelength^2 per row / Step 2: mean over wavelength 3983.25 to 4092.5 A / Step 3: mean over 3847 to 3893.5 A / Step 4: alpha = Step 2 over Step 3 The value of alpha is 1.21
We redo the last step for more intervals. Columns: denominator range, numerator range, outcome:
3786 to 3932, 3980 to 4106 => 1.24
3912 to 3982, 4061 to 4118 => 1.15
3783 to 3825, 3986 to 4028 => 1.27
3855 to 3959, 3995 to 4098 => 1.18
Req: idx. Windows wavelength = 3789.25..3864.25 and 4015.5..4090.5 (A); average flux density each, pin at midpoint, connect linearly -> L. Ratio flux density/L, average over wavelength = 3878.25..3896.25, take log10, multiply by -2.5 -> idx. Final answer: 0.19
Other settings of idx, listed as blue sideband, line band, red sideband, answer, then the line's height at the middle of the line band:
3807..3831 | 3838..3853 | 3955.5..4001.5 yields 0.14 mag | 8.9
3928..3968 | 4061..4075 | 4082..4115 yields -0.12 mag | 8.73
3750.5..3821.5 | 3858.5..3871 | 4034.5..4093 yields -0.13 mag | 8.59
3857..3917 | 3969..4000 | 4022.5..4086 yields 0.06 mag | 9.29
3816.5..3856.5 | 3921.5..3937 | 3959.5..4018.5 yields 0.05 mag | 8.53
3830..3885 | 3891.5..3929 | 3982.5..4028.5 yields 0.05 mag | 8.94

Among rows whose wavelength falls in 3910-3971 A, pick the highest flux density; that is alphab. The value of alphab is 10.8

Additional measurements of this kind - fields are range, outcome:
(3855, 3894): 10.5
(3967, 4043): 10.7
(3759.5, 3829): 10.4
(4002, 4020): 10.2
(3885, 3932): 9.94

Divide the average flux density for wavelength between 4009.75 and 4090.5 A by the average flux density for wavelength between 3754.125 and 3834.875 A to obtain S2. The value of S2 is 1.2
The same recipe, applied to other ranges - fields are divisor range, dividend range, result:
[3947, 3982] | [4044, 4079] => 1.16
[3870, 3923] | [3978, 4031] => 1.14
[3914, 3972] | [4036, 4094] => 1.10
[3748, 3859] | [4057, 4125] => 1.13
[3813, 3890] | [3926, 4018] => 1.05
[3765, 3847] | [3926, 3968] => 1.08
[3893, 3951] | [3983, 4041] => 1.12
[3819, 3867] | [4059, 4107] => 1.11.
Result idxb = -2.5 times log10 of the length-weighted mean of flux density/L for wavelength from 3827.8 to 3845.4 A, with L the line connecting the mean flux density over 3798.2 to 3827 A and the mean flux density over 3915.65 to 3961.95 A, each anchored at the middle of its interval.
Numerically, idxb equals 0.25 mag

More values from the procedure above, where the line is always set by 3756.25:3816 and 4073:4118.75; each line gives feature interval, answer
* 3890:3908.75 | 0.08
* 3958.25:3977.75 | 0.17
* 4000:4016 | -0.10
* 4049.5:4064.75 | -0.06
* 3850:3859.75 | -0.16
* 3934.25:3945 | -0.04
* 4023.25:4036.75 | -0.15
